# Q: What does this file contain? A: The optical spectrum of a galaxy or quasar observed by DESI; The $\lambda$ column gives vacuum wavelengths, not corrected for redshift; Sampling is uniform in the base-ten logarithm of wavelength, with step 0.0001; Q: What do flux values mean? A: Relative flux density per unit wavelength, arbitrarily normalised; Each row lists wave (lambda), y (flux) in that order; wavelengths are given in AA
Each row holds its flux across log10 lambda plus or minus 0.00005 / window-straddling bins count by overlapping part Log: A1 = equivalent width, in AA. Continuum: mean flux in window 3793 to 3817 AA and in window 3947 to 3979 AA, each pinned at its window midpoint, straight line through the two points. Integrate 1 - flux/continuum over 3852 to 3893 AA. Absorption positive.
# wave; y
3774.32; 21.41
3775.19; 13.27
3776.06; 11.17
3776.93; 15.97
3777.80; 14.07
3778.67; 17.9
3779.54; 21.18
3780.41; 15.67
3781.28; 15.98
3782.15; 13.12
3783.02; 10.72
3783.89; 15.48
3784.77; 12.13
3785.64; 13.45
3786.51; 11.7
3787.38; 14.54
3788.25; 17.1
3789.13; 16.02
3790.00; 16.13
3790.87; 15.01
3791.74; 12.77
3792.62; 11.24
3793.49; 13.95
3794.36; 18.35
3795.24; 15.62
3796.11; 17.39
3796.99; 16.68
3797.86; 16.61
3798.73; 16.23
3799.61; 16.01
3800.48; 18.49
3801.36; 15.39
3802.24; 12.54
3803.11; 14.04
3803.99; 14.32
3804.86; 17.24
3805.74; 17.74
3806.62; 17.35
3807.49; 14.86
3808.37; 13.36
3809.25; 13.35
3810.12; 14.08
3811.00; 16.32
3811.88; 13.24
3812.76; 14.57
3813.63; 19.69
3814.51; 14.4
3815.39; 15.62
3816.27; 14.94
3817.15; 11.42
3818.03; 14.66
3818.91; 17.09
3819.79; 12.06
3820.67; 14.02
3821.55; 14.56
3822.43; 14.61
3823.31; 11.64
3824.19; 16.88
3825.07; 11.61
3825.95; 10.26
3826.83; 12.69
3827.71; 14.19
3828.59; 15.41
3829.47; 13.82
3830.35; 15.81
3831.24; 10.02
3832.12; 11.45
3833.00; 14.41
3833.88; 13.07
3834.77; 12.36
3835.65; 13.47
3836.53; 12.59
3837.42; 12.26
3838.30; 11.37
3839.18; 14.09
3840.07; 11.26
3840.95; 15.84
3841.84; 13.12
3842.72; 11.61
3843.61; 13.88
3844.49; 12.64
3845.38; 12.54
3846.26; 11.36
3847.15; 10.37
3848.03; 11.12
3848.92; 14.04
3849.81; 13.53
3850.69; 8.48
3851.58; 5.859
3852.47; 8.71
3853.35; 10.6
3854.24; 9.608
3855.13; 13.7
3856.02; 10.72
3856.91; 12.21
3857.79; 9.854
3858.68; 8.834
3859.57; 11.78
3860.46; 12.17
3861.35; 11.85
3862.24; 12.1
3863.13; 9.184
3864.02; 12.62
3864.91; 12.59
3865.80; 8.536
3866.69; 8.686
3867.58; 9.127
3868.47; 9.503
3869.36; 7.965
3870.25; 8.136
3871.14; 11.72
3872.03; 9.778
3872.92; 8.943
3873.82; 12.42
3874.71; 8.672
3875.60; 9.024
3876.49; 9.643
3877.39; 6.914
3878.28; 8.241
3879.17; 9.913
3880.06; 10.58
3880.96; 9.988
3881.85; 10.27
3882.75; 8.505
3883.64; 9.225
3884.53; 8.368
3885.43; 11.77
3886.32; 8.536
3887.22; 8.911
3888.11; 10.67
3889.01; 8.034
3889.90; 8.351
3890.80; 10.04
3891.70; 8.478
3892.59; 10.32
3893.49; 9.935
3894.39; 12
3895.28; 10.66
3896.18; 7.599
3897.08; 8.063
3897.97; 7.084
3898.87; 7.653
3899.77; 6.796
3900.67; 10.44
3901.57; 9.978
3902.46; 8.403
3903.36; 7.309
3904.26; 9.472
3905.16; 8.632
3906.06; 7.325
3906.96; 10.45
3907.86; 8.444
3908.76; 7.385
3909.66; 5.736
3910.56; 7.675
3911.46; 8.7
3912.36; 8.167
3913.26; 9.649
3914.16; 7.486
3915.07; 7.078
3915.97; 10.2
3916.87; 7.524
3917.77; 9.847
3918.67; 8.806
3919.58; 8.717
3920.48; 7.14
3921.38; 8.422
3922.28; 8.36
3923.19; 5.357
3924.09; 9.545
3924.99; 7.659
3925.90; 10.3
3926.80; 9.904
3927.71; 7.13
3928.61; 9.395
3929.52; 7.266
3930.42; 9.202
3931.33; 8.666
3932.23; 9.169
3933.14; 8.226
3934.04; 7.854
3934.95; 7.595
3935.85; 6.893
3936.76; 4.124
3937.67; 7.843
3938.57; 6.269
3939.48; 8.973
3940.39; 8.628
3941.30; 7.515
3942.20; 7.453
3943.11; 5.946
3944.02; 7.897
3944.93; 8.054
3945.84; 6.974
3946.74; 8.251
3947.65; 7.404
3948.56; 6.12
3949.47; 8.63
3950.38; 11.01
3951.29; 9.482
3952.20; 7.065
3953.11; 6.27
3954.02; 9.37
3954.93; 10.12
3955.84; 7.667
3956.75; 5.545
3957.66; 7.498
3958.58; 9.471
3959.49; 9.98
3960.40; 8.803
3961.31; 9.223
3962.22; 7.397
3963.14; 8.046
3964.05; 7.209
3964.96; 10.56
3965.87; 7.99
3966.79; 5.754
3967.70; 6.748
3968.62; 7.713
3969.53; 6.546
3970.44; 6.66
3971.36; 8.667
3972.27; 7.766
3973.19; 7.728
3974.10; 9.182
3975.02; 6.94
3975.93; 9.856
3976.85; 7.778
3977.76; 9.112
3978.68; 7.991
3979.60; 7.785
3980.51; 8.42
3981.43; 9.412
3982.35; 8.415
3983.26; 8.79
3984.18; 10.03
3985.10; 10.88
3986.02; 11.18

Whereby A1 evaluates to 8.2 AA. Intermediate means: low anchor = 15.6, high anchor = 8.09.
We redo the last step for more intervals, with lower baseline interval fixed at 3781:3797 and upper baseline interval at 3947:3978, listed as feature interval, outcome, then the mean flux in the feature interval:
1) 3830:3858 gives 1.26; 11.9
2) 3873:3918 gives 7.04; 8.92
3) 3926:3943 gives 2.30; 7.91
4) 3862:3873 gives 1.62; 9.91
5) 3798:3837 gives -2.57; 14.4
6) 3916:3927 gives 1.27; 8.5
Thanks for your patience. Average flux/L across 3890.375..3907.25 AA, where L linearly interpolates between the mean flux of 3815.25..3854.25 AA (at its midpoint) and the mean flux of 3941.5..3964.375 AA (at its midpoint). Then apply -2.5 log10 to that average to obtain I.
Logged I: 0.138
